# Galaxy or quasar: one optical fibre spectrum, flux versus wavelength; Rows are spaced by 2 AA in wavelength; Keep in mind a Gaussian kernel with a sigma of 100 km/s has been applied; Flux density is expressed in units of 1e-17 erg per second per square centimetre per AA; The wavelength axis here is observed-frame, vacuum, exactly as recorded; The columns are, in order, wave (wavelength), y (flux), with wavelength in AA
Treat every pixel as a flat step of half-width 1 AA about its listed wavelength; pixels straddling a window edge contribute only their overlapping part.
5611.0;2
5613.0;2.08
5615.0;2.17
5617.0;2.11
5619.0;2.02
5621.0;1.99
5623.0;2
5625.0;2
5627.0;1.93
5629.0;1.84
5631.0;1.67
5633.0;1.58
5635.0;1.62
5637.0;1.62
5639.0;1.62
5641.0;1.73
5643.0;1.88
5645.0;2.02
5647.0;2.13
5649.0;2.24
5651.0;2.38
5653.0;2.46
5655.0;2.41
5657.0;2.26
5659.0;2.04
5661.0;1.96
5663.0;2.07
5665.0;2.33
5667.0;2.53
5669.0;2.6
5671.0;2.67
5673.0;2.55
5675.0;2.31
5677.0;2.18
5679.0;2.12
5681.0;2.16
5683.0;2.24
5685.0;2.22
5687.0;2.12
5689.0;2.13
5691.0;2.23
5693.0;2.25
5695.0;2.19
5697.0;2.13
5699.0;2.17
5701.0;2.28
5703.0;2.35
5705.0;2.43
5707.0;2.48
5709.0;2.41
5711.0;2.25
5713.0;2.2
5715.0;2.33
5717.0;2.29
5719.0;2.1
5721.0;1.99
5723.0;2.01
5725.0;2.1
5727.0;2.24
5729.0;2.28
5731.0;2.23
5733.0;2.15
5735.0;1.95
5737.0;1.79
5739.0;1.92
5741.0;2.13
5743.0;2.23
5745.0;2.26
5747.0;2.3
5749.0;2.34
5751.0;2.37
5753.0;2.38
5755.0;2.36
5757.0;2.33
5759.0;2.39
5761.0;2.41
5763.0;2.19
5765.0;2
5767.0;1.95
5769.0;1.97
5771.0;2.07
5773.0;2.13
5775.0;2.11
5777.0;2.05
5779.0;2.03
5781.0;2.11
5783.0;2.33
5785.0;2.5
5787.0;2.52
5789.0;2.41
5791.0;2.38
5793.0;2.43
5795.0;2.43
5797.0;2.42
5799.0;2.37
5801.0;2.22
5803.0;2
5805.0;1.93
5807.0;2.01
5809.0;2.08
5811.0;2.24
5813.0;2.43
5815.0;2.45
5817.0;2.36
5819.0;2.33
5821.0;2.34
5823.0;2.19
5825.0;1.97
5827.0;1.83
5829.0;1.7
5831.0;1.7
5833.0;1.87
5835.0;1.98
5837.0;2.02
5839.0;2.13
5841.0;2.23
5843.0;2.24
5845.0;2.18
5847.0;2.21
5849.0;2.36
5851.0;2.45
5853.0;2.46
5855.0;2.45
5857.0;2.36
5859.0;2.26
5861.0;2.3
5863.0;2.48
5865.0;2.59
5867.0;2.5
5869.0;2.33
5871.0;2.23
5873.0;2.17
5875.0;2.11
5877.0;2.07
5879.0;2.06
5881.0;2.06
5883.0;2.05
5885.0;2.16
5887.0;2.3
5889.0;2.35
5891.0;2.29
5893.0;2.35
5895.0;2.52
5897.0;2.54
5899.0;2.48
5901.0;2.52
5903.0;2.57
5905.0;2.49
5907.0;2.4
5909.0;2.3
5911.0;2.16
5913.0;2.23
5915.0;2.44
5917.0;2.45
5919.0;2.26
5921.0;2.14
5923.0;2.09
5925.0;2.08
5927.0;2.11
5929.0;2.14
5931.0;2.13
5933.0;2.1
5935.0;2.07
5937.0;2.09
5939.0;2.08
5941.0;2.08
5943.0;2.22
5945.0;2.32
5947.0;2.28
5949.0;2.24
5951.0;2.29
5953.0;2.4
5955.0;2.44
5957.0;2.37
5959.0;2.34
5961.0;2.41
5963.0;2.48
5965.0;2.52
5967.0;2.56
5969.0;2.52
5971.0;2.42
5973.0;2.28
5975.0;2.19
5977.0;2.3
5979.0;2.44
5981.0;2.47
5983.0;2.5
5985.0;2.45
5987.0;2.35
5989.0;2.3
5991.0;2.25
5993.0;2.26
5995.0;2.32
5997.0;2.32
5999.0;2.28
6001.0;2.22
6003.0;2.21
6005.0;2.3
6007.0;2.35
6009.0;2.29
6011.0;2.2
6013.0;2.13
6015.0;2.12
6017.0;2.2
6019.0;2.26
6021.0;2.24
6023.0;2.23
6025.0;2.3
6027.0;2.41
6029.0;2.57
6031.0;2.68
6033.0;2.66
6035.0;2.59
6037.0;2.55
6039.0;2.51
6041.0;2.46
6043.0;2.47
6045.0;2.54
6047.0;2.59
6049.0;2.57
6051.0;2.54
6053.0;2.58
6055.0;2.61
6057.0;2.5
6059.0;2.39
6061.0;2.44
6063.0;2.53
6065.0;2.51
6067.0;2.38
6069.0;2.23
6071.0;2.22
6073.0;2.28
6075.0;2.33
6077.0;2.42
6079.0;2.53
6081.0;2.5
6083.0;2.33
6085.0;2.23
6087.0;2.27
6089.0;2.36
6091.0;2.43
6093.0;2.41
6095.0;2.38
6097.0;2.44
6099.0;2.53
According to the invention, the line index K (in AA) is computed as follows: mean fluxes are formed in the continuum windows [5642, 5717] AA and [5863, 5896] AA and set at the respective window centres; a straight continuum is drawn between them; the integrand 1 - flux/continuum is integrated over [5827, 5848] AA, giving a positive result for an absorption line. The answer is 2.3 AA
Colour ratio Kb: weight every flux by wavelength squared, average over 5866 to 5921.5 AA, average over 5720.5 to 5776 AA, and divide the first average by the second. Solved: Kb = 1.12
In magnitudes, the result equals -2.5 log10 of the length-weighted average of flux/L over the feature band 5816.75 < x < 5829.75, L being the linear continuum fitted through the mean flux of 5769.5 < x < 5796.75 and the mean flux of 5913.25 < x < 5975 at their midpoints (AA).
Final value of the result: 0.09 mag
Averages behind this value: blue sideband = 2.27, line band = 2.1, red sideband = 2.28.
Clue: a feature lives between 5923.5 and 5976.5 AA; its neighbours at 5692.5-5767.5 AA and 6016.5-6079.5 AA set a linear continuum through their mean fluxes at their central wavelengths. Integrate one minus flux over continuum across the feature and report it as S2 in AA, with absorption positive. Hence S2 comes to 2.3 AA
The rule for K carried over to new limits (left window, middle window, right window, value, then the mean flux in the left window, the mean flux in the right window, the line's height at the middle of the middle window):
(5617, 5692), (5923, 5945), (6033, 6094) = 2.1 AA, 2.1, 2.45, 2.34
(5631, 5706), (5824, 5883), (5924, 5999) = 1.8 AA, 2.16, 2.3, 2.25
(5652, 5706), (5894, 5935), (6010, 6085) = 1.1 AA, 2.27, 2.42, 2.37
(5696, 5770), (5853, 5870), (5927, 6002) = -1.1 AA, 2.21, 2.31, 2.26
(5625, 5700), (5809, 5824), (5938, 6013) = -0.6 AA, 2.12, 2.33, 2.22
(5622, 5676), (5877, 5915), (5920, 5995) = -1.2 AA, 2.09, 2.29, 2.25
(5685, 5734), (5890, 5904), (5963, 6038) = -0.9 AA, 2.22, 2.36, 2.31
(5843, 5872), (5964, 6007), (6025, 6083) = 1.5 AA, 2.36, 2.48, 2.44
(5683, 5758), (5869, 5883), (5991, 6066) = 1.1 AA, 2.21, 2.4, 2.31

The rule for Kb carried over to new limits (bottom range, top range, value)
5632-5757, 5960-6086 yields 1.23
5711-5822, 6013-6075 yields 1.21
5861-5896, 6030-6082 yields 1.16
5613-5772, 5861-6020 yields 1.16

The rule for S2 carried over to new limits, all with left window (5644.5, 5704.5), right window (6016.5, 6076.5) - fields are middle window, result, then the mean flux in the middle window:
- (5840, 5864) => 0.19 AA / 2.33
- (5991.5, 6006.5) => 0.92 AA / 2.27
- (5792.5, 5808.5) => 0.75 AA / 2.22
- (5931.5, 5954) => 1.88 AA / 2.2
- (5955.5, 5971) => -0.31 AA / 2.45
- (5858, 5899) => 1.26 AA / 2.29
